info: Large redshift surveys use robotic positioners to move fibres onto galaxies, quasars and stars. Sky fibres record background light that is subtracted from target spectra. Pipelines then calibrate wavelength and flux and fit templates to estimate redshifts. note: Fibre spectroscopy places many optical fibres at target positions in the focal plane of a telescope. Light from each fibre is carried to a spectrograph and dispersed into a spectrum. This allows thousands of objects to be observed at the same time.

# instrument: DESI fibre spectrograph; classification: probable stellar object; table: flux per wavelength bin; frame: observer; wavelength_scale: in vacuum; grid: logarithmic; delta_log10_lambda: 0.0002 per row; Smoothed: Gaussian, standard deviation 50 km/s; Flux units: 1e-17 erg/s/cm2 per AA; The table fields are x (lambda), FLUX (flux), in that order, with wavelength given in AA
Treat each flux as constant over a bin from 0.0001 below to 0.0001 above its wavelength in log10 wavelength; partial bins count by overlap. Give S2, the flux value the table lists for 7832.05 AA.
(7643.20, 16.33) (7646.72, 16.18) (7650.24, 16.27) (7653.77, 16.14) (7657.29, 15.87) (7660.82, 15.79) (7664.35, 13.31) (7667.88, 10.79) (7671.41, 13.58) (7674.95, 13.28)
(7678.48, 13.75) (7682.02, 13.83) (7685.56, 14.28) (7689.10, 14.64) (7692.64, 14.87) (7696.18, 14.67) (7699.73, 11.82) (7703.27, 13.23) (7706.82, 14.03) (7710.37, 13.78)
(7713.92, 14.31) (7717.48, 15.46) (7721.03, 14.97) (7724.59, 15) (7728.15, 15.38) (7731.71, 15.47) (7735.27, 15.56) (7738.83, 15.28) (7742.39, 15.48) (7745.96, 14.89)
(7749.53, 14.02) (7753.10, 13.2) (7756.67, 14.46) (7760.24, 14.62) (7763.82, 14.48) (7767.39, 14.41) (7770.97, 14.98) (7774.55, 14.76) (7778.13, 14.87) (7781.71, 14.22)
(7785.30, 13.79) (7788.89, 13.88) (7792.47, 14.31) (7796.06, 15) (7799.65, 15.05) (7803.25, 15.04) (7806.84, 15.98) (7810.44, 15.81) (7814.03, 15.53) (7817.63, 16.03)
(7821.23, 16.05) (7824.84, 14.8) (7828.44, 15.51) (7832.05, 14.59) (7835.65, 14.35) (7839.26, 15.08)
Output 14.59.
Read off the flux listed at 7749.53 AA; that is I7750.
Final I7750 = 14.02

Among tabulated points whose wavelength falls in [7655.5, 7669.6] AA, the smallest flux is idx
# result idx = 10.79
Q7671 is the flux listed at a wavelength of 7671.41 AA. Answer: 13.58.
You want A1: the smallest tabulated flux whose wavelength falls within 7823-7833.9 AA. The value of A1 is 14.59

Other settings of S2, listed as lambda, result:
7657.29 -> 15.87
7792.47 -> 14.31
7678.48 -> 13.75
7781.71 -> 14.22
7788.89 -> 13.88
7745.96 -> 14.89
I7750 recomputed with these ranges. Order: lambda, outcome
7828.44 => 15.51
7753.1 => 13.2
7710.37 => 13.78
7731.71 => 15.47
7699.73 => 11.82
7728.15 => 15.38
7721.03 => 14.97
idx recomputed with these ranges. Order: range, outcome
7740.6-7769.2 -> 13.2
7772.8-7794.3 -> 13.79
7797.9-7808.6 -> 15.04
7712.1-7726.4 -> 14.31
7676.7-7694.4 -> 13.75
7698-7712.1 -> 11.82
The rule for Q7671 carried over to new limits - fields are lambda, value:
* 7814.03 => 15.53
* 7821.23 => 16.05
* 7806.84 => 15.98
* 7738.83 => 15.28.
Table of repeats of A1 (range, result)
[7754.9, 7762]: 14.46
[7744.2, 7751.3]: 14.02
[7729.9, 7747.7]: 14.89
